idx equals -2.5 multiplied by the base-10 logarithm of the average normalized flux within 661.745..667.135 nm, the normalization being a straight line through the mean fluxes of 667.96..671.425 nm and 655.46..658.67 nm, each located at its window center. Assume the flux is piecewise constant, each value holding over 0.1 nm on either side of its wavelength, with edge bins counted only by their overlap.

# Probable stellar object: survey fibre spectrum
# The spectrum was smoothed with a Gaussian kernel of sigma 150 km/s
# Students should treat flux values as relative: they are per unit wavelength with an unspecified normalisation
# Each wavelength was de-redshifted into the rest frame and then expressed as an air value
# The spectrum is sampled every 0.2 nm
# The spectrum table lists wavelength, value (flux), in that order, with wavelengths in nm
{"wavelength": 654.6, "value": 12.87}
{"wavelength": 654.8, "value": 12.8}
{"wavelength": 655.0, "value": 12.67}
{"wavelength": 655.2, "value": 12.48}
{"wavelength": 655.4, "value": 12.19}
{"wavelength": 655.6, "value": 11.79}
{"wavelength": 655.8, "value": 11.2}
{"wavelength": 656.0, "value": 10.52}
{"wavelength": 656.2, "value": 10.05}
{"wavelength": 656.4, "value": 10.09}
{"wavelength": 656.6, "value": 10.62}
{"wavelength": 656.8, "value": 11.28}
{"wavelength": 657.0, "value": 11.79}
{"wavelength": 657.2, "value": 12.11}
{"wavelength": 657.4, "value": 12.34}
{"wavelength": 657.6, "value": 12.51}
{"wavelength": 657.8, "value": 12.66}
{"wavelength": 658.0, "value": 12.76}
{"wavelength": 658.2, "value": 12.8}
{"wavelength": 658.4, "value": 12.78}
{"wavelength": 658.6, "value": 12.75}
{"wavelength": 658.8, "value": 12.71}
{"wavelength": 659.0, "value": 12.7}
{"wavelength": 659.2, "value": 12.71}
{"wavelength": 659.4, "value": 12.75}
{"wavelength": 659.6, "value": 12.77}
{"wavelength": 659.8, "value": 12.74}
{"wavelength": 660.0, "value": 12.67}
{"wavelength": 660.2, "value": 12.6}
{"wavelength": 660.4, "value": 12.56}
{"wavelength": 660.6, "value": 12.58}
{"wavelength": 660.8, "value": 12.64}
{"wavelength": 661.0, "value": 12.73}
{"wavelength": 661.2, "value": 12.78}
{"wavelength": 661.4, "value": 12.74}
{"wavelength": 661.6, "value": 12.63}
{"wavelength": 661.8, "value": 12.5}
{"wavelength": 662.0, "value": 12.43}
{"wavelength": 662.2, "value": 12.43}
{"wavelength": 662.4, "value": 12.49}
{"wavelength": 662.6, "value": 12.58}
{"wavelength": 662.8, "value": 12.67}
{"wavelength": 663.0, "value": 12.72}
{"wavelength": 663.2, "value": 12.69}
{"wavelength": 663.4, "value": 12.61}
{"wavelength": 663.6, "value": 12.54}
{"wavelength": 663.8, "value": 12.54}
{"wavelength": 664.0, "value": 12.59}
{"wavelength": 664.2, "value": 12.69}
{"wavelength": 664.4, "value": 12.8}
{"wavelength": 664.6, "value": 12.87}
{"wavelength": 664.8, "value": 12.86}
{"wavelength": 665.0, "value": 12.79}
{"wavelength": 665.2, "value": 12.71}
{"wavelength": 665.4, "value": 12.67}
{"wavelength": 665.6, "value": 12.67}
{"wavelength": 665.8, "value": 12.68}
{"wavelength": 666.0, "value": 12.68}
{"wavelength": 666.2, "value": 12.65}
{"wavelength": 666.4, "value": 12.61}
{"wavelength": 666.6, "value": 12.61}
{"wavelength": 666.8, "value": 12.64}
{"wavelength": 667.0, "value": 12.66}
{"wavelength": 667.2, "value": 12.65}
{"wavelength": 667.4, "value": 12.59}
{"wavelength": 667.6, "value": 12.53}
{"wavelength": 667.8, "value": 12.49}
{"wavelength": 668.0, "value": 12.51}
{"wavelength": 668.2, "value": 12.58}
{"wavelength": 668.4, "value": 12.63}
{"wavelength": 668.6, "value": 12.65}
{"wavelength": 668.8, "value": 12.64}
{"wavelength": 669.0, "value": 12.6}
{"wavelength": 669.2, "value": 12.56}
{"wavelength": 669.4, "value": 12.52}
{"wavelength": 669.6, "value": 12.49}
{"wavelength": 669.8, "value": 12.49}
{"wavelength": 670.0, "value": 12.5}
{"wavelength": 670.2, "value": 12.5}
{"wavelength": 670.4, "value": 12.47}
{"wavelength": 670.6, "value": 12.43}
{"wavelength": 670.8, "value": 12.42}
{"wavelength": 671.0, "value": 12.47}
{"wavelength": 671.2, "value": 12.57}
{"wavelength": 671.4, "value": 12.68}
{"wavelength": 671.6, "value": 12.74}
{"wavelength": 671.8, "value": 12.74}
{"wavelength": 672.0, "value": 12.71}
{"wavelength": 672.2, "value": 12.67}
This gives -0.04 mag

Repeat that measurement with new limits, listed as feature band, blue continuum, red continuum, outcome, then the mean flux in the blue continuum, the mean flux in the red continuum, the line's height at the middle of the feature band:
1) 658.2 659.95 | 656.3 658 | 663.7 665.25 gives -0.065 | 11.7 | 12.7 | 12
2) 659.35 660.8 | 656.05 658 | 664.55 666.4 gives -0.062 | 11.5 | 12.7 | 12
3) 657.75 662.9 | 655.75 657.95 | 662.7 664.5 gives -0.054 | 11.4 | 12.6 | 12.1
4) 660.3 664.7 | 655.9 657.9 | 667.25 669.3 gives -0.057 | 11.4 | 12.6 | 12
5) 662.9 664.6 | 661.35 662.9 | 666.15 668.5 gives -0.008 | 12.6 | 12.6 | 12.6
